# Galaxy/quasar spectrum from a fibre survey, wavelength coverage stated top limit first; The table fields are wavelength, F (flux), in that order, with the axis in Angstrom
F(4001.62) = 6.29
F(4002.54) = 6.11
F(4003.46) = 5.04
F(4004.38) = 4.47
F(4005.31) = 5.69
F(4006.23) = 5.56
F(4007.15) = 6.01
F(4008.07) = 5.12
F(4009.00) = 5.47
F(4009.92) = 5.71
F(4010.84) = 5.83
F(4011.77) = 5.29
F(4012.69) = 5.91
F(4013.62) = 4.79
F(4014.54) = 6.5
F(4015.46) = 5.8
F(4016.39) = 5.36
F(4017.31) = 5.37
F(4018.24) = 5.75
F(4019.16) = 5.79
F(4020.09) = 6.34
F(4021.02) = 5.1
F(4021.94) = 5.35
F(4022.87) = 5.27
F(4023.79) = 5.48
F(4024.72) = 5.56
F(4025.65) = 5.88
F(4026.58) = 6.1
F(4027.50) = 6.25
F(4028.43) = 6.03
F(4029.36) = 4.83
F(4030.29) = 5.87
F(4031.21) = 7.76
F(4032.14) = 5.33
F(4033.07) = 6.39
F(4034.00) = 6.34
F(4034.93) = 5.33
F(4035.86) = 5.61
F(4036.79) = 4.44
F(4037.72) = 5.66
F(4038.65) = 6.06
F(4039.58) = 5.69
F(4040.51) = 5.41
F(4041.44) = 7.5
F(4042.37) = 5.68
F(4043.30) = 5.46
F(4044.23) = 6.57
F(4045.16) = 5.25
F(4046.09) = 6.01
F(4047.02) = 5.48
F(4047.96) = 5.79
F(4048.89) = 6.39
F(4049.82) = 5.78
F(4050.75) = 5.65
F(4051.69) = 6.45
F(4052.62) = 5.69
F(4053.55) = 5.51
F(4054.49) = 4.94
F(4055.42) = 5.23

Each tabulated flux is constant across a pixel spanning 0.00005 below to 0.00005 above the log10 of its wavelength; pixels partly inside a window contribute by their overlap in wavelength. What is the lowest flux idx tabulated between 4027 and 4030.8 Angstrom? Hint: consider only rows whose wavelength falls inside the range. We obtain 4.83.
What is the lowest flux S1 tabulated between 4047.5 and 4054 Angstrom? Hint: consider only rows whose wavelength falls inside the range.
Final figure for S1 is 5.51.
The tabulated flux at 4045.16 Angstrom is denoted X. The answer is 5.25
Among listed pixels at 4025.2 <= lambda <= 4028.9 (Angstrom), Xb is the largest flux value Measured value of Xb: 6.25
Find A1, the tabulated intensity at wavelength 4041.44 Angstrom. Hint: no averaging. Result 7.5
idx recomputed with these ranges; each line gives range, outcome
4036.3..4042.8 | 4.44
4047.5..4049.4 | 5.79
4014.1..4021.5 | 5.1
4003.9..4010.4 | 4.47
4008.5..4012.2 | 5.29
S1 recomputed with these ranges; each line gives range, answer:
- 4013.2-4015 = 4.79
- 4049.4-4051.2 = 5.65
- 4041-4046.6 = 5.25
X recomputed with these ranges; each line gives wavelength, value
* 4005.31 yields 5.69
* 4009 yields 5.47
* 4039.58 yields 5.69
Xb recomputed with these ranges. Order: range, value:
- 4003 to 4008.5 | 6.01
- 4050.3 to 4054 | 6.45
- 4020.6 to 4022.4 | 5.35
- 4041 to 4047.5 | 7.5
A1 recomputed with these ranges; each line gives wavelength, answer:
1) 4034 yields 6.34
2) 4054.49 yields 4.94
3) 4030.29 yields 5.87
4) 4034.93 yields 5.33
